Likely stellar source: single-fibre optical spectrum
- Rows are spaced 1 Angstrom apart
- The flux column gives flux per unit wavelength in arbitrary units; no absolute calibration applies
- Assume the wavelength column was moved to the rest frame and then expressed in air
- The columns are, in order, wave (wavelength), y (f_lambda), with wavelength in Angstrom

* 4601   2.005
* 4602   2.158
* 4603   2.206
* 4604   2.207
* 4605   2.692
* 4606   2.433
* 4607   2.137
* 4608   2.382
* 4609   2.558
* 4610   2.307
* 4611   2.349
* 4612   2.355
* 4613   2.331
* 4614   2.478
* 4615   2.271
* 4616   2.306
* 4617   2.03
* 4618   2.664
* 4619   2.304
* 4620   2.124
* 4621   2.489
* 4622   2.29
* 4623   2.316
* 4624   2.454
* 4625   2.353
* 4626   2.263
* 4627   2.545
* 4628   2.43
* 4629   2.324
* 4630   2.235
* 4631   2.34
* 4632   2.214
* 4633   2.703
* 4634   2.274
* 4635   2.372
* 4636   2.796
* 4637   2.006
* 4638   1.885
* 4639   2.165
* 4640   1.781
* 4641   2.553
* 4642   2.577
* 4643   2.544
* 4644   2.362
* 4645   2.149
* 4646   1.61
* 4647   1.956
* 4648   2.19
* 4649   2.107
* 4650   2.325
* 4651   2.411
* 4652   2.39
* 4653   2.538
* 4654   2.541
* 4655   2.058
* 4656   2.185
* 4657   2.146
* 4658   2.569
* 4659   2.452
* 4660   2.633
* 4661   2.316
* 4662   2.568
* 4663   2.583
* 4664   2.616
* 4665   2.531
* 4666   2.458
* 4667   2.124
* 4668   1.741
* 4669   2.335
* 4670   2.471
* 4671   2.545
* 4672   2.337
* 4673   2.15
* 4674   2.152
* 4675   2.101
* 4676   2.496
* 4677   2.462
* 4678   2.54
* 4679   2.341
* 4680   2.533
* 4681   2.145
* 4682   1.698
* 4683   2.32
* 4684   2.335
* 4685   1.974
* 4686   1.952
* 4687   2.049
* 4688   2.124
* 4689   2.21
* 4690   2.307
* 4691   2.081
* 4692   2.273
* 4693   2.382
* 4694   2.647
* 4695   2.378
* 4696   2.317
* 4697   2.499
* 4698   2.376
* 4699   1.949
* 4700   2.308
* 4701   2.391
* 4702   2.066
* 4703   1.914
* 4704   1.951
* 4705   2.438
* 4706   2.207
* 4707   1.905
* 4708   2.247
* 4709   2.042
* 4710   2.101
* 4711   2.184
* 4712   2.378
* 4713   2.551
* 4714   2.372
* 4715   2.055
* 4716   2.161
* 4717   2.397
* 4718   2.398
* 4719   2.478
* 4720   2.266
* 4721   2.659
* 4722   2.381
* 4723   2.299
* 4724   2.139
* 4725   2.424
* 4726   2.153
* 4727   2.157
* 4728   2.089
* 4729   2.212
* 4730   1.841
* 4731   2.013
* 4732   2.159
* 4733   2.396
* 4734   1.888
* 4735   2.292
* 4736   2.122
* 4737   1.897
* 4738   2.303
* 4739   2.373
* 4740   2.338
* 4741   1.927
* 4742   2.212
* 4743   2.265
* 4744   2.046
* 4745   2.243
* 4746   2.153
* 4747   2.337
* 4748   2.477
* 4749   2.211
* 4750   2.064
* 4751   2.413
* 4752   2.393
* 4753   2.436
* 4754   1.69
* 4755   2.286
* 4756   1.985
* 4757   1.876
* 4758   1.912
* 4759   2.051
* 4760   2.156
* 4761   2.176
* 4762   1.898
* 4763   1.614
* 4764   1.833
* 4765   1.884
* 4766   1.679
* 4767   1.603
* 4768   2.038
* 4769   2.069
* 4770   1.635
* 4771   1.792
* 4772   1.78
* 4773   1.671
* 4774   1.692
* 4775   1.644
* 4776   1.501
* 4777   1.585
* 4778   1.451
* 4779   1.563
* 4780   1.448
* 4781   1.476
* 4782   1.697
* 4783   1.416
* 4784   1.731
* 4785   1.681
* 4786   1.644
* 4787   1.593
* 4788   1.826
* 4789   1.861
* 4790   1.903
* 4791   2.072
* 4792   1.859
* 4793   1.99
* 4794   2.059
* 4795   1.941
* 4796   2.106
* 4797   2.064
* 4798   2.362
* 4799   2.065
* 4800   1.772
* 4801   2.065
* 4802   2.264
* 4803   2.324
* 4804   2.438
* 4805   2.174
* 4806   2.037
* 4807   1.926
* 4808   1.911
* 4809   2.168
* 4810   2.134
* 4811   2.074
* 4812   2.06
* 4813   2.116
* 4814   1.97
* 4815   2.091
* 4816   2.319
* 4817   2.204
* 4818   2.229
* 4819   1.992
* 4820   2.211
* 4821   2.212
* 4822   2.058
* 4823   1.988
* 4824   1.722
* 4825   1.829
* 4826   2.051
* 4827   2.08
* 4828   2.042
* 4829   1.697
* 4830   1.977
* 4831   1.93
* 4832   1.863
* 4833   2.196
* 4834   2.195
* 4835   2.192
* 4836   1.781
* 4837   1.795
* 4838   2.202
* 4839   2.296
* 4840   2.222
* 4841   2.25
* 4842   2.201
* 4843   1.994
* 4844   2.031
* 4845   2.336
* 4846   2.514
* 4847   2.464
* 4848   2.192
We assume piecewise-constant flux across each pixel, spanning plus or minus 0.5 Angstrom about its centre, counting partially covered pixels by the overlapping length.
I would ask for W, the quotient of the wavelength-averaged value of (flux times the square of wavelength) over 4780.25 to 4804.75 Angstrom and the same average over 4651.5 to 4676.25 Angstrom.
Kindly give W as 0.86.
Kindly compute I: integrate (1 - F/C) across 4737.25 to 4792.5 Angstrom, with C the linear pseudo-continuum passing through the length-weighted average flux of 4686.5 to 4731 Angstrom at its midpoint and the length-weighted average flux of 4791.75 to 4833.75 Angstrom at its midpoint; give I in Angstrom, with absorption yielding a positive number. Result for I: 5.9 Angstrom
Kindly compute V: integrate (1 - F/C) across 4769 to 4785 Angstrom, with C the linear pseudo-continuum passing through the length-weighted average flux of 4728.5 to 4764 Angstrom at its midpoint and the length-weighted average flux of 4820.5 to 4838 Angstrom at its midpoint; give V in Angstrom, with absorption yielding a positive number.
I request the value 3.5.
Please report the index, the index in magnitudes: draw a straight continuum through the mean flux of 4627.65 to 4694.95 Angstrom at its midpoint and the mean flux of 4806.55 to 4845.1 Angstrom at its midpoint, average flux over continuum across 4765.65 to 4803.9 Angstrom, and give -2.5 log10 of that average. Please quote 0.16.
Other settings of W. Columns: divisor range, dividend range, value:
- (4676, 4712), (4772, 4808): 0.87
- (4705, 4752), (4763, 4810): 0.85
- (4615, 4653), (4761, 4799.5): 0.83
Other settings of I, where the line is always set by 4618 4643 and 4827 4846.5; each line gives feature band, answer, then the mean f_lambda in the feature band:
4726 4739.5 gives 0.48 Angstrom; 2.13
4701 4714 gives 0.36 Angstrom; 2.18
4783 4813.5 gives 1.96 Angstrom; 2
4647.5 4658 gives 0.03 Angstrom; 2.3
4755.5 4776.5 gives 3.30 Angstrom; 1.83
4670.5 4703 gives 0.15 Angstrom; 2.26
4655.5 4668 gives -0.57 Angstrom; 2.4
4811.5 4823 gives -0.07 Angstrom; 2.13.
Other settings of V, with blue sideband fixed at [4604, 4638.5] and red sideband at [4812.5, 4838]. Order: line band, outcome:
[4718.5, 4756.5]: -0.7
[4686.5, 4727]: -0.8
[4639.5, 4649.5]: 0.6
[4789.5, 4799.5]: 0.2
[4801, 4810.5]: -0.4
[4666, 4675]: 0.1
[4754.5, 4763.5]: 0.6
